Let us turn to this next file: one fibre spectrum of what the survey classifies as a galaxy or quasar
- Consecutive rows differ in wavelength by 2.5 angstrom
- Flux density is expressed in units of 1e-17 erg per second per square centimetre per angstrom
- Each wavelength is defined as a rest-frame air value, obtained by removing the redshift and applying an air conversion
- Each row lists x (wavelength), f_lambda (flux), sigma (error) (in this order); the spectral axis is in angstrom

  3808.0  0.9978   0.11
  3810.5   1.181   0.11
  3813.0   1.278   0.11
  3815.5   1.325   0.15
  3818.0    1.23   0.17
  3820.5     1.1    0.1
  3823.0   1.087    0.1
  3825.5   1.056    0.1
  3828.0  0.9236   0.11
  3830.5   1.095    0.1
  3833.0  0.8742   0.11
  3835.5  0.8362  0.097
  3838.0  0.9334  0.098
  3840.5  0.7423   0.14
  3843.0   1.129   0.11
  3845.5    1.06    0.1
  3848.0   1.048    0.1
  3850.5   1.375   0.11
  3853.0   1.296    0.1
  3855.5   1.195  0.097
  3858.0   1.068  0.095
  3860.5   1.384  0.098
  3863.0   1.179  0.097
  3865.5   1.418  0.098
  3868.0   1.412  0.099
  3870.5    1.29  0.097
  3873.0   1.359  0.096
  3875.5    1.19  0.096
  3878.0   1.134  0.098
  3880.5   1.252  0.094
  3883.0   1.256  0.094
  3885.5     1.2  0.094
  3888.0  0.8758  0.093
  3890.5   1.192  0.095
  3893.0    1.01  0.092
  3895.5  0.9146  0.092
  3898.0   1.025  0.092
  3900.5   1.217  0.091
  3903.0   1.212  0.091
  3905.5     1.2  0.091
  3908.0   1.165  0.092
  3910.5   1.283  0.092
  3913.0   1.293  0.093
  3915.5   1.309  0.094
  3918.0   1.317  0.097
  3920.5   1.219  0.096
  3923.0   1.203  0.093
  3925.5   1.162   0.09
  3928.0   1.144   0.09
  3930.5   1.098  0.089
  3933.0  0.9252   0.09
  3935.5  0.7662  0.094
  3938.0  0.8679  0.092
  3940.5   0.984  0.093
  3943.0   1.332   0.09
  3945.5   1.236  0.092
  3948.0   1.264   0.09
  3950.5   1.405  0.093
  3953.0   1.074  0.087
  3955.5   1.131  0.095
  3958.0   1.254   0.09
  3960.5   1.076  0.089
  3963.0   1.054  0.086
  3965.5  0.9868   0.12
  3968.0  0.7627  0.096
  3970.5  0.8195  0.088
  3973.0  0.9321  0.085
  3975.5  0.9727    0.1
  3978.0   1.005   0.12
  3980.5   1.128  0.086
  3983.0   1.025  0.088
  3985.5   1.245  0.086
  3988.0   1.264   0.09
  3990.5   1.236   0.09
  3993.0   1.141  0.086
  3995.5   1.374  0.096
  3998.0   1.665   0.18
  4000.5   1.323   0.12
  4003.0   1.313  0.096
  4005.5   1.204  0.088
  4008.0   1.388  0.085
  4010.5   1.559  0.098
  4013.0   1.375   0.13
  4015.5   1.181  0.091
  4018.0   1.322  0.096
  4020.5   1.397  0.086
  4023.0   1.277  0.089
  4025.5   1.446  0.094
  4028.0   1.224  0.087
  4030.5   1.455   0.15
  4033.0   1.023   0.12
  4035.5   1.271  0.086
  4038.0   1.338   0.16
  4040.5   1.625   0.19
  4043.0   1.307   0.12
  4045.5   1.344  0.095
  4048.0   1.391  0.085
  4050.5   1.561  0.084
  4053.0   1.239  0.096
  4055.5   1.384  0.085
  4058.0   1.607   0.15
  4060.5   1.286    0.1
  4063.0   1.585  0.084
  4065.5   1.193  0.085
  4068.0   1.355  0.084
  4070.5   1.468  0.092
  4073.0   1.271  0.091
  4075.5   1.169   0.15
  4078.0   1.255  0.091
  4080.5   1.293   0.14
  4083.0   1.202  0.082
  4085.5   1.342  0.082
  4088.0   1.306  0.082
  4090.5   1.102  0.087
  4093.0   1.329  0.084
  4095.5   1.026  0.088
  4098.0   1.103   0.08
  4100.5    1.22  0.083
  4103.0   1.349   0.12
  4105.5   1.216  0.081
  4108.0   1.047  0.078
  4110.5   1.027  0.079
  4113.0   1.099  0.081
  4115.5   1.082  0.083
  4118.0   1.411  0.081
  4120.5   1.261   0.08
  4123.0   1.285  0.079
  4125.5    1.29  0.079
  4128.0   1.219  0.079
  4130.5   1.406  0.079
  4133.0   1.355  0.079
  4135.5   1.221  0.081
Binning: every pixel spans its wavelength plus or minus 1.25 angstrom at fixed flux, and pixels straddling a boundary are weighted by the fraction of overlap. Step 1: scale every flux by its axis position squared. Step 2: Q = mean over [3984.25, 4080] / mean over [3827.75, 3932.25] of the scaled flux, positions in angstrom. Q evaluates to 1.25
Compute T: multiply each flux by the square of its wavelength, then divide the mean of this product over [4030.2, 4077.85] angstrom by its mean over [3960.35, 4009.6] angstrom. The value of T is 1.2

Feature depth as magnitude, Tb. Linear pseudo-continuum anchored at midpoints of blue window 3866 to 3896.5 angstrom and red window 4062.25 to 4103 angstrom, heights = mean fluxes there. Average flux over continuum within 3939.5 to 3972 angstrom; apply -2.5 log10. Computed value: 0.099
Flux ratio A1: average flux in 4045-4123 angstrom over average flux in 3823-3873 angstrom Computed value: 1.1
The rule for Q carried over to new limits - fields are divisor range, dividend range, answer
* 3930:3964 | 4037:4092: 1.29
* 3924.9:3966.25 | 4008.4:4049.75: 1.27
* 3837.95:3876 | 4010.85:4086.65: 1.23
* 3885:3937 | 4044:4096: 1.27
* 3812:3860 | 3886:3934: 1.09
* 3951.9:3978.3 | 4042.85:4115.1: 1.34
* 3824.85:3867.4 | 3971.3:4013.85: 1.21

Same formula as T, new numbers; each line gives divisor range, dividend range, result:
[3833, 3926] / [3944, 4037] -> 1.10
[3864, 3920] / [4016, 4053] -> 1.20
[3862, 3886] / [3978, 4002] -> 1.05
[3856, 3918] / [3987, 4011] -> 1.18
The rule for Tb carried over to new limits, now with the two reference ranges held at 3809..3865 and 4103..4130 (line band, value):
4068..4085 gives -0.08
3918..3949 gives 0.04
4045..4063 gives -0.19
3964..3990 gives 0.14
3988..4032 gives -0.15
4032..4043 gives -0.12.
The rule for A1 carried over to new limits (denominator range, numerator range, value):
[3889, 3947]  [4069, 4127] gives 1.08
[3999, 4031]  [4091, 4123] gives 0.88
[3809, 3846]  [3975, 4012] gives 1.20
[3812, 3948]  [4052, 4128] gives 1.10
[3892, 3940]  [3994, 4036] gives 1.20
